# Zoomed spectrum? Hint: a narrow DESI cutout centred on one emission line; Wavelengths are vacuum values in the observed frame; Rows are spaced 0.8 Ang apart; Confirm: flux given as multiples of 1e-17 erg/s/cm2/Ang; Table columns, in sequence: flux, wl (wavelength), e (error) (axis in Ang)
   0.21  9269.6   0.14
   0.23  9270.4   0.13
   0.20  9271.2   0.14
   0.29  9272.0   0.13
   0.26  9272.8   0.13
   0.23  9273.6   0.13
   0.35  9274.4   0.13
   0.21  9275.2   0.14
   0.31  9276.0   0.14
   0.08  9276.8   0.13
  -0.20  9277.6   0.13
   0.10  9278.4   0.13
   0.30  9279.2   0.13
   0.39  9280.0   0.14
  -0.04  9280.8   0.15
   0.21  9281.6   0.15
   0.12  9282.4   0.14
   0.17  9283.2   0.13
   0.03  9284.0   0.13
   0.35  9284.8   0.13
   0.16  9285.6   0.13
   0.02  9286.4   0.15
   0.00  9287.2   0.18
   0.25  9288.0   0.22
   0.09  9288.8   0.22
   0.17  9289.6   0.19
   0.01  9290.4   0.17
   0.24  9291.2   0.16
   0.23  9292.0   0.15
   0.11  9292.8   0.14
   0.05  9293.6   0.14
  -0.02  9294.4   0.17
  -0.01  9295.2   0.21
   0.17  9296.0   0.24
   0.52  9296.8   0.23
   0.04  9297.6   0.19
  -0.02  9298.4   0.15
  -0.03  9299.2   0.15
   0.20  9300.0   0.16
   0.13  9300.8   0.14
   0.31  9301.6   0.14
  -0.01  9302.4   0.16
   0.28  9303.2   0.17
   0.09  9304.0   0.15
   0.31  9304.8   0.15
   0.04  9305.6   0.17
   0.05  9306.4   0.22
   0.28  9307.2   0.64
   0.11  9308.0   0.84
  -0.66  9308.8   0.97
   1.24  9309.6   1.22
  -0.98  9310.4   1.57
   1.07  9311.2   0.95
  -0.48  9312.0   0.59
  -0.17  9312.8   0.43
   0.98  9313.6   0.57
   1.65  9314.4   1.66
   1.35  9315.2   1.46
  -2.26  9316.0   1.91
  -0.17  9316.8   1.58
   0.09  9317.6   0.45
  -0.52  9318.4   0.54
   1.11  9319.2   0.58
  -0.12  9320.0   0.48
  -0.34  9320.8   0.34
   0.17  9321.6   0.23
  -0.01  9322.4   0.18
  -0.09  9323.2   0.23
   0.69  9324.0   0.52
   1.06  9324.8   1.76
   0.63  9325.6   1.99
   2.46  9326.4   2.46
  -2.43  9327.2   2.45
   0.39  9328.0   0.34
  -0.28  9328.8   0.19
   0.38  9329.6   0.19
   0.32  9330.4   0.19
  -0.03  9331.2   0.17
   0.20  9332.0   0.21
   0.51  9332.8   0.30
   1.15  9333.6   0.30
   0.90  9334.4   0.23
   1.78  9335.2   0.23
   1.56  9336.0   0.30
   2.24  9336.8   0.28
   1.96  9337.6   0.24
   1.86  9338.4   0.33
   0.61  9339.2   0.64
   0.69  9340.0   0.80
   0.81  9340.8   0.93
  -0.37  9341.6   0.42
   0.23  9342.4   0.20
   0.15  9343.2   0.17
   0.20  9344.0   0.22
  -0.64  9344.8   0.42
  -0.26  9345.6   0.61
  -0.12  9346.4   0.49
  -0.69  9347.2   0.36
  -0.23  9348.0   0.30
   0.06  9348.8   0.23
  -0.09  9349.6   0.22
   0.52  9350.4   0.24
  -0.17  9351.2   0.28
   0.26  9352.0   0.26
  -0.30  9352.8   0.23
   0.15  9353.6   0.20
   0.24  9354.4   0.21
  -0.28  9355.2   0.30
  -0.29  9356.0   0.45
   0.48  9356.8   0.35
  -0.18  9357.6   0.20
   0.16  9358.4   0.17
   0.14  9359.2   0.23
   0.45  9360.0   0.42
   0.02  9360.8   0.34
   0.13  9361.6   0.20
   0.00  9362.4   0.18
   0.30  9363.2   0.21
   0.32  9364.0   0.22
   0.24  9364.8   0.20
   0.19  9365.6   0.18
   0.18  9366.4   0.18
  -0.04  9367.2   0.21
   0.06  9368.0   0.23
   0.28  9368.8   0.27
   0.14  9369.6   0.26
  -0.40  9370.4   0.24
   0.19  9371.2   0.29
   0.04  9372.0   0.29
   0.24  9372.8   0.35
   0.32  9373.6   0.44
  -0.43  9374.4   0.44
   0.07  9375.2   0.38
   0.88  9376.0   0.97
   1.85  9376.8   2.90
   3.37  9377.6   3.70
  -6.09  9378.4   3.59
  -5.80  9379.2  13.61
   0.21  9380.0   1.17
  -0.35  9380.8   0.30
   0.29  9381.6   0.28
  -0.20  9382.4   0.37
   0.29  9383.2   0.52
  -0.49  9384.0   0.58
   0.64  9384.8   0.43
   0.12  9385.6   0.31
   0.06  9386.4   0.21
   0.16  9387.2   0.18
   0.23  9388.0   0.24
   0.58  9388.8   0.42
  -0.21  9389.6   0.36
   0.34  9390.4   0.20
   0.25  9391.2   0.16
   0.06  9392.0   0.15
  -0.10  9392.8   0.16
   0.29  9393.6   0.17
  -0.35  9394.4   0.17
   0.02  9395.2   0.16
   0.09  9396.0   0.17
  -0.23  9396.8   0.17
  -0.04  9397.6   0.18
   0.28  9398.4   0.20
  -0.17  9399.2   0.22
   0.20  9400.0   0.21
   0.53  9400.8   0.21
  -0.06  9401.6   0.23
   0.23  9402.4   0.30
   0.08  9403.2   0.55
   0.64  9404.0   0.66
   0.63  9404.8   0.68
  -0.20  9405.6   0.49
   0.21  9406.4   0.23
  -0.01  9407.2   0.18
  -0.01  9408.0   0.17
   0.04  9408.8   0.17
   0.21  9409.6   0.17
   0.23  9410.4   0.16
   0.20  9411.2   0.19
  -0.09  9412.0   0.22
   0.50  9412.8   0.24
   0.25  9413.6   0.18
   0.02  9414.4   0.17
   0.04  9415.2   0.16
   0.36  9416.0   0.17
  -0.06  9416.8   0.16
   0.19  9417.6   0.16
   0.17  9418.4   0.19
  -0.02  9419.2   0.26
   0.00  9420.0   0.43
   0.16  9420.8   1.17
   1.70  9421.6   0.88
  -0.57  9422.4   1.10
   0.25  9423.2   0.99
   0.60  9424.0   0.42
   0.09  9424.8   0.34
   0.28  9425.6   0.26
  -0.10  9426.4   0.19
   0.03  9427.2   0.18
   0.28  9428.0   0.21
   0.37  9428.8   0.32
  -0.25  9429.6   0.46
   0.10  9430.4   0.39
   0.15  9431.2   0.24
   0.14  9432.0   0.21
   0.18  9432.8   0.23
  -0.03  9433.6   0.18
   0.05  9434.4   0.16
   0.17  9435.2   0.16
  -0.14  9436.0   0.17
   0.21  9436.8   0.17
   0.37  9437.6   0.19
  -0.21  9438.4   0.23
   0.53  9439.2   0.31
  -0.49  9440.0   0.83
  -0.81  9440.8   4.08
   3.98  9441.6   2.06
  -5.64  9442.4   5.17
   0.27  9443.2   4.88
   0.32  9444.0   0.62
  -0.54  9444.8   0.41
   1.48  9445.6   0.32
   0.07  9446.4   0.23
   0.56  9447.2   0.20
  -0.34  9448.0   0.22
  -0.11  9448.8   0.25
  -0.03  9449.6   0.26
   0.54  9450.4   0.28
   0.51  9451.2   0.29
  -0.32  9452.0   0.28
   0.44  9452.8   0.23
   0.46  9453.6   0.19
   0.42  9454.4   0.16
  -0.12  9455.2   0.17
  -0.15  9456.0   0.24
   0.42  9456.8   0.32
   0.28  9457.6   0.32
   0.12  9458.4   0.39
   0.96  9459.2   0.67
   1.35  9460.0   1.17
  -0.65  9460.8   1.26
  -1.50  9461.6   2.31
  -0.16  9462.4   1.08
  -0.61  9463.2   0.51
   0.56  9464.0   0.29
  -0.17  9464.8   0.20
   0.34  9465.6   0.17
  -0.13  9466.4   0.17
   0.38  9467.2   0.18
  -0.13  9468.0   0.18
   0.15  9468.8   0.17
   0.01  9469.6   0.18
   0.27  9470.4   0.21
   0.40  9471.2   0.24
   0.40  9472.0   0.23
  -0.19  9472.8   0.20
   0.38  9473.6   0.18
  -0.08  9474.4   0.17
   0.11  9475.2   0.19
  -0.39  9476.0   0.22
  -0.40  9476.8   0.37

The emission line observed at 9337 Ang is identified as [O III]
